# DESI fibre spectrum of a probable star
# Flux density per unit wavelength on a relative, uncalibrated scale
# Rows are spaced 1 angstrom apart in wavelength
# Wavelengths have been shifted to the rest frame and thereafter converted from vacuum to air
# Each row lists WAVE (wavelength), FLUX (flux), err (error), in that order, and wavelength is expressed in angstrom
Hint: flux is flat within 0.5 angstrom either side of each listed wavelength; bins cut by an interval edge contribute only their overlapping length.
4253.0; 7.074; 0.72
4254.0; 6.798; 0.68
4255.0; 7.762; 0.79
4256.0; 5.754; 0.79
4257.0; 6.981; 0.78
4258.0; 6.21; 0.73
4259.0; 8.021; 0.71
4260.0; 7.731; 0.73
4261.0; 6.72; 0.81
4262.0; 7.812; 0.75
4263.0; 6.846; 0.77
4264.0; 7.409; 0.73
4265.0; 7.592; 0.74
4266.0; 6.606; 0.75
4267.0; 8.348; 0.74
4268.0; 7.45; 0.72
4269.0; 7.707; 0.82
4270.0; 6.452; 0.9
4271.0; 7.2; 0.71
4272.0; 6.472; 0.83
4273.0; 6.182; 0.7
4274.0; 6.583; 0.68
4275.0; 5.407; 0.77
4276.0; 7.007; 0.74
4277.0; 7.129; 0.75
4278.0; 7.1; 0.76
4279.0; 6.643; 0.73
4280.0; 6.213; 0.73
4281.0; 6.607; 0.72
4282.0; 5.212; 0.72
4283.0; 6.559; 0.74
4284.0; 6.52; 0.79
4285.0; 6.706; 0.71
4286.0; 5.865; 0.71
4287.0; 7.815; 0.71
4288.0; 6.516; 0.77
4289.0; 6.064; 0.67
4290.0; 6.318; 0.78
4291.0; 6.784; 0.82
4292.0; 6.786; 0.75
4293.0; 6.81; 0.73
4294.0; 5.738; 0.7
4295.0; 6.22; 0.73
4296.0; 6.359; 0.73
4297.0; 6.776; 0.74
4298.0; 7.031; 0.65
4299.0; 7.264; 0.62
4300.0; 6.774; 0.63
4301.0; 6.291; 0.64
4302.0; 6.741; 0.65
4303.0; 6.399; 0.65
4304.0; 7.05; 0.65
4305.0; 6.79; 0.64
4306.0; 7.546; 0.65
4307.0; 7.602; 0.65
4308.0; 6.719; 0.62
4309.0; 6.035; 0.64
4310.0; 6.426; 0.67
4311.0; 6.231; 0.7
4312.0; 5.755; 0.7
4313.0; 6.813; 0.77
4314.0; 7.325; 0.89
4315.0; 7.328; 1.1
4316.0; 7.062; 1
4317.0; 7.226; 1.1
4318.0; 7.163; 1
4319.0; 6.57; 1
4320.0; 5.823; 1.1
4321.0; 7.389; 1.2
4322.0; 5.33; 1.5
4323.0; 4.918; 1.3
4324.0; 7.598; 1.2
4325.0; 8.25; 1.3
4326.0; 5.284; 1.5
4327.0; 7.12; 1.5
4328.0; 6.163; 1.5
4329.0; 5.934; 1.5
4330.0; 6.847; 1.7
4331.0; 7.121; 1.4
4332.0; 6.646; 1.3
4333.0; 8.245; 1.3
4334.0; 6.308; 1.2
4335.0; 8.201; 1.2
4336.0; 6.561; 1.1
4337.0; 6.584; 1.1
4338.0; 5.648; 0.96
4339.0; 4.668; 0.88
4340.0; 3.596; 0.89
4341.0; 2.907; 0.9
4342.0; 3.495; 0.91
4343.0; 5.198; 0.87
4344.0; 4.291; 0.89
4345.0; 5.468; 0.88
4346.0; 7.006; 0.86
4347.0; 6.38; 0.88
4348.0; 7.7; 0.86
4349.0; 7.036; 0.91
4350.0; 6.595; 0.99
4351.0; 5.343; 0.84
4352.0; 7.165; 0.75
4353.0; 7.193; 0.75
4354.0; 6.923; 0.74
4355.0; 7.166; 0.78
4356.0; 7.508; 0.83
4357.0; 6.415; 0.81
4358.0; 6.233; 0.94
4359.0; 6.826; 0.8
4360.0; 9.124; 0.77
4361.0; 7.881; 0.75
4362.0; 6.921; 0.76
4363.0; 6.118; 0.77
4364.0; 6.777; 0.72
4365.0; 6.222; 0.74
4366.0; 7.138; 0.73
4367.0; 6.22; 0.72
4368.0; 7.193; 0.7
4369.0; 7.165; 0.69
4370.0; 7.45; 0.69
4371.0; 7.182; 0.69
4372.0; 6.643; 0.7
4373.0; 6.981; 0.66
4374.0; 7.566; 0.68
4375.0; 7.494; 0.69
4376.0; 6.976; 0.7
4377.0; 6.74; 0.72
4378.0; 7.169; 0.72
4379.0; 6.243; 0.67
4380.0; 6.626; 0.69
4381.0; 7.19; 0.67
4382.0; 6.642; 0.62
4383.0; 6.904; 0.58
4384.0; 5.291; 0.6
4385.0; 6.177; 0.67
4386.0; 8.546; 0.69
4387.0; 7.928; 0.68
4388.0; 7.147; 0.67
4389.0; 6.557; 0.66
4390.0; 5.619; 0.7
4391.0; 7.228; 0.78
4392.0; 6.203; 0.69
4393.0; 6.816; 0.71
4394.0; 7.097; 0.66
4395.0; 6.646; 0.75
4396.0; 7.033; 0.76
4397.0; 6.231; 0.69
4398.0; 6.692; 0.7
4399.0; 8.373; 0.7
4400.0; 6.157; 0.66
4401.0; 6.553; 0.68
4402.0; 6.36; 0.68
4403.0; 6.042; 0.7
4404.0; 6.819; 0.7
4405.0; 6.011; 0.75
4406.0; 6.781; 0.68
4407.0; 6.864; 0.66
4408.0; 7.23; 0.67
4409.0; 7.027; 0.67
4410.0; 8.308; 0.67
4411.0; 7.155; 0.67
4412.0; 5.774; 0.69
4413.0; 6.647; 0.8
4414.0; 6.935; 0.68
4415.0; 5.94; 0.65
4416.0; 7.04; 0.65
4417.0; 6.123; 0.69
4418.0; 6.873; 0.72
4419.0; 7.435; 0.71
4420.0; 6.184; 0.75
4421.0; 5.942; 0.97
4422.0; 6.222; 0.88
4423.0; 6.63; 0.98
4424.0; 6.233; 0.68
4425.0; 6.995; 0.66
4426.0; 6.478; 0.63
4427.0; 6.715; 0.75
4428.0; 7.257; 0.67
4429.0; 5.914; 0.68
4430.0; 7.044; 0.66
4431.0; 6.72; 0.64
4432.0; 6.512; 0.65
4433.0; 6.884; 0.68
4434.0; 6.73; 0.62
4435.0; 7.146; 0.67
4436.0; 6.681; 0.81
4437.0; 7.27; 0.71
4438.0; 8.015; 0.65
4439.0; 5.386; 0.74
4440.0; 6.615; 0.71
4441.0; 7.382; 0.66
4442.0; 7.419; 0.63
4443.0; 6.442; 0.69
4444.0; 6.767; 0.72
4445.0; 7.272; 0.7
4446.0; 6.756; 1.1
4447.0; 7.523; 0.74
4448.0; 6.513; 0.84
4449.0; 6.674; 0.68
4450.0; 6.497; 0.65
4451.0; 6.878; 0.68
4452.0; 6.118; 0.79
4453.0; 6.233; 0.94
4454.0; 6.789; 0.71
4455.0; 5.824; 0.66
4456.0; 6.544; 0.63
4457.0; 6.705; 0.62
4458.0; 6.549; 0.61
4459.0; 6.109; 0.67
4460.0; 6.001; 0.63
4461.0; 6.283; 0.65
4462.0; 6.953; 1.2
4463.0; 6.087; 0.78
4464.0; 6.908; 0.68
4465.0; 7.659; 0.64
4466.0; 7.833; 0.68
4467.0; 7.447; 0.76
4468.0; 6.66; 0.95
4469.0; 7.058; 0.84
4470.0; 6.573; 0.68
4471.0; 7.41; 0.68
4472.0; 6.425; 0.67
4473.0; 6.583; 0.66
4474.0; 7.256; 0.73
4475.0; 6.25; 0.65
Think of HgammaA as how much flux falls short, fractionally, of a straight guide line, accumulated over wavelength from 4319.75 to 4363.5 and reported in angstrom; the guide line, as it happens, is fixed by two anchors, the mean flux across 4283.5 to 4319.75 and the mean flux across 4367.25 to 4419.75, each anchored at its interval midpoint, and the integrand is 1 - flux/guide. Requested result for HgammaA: 2.38 angstrom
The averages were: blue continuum 6.7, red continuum 6.84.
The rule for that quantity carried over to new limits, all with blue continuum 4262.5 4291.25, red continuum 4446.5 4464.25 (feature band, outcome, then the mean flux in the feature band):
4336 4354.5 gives 2.5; 5.76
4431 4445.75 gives -0.8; 6.89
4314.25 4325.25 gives -0.1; 6.77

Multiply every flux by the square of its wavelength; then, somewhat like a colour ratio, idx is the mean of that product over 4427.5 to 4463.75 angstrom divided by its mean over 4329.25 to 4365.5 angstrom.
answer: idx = 1.09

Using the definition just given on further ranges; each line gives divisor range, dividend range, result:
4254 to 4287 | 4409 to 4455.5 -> 1.06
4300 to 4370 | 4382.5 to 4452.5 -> 1.07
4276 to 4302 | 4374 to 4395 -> 1.09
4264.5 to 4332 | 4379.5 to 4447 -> 1.07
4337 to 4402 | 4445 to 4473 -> 1.06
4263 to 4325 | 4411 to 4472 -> 1.07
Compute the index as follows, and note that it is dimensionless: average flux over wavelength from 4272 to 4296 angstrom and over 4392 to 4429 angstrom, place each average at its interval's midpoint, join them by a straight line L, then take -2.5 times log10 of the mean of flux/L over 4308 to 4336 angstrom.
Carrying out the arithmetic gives -0.03 mag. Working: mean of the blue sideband 6.47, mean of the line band 6.71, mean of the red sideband 6.69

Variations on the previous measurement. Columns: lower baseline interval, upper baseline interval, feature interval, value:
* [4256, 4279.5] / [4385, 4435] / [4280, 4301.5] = 0.07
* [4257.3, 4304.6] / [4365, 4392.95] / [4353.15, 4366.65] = -0.02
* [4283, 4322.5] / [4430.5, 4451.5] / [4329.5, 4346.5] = 0.16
